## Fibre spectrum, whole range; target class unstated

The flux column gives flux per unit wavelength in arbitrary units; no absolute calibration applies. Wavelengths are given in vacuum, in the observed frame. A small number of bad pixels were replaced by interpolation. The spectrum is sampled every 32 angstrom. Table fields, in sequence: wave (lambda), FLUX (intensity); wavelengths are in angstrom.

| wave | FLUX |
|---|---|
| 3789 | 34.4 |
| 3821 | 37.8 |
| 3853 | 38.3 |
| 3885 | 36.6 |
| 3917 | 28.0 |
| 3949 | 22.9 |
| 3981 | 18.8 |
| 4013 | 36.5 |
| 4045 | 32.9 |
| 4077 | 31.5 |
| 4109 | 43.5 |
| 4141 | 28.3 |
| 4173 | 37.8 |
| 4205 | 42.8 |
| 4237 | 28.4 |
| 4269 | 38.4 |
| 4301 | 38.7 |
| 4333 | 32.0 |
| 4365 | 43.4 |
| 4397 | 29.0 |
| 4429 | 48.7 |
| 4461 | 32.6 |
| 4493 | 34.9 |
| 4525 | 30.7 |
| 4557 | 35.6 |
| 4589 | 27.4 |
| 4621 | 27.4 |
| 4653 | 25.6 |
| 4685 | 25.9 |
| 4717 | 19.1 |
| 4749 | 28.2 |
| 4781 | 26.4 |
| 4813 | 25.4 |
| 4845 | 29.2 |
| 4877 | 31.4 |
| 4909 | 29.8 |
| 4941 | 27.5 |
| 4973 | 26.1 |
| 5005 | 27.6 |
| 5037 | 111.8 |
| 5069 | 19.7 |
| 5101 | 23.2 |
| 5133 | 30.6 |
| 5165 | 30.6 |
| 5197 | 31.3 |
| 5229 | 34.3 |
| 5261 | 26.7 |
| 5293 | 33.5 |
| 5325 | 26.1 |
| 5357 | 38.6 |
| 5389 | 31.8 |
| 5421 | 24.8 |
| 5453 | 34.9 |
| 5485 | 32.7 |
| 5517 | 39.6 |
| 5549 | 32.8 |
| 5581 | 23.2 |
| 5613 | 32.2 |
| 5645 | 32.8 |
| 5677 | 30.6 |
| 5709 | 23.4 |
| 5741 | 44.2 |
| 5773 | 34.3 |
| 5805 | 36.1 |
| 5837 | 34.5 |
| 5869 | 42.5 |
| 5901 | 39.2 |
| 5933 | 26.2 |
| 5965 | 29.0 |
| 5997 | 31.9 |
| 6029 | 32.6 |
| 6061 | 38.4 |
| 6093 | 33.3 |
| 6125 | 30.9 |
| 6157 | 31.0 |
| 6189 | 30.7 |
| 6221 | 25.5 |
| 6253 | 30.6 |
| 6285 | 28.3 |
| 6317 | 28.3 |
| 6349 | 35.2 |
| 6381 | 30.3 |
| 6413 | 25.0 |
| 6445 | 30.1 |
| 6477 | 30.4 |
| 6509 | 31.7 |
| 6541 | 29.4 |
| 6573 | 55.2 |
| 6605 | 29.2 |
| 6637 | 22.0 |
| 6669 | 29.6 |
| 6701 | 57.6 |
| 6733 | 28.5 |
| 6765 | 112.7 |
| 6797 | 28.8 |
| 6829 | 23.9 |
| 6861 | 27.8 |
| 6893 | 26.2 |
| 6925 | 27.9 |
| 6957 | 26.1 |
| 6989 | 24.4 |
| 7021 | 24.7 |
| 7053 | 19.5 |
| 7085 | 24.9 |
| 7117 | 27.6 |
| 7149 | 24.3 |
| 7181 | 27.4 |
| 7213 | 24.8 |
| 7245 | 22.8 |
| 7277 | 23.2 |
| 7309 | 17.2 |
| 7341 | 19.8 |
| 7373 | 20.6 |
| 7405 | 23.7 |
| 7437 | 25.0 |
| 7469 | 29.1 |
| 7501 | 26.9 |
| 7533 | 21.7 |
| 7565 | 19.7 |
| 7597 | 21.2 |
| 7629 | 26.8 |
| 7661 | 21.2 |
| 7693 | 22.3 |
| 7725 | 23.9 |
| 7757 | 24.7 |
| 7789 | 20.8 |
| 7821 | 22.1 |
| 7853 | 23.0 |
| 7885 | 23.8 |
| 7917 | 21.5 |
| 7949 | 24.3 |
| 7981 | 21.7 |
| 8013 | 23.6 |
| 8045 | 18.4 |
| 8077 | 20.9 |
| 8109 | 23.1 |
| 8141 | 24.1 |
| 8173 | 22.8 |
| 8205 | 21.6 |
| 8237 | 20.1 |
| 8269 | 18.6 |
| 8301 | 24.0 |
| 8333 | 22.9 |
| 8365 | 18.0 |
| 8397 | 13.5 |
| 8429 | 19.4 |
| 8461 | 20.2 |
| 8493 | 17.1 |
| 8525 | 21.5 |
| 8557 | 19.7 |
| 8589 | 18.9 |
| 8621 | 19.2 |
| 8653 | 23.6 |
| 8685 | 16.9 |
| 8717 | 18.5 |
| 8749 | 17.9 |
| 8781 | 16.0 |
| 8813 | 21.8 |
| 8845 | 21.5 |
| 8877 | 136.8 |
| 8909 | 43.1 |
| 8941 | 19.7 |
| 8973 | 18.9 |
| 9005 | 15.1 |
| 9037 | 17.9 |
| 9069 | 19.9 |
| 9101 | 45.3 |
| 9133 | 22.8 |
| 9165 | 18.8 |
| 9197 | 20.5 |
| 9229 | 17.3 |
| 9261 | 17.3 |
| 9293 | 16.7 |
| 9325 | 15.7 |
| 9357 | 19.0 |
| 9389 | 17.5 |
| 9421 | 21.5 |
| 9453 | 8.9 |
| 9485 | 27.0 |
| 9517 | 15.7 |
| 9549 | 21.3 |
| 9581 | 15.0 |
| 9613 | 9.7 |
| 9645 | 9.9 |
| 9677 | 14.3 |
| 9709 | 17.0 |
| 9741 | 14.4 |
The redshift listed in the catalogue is 0.353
